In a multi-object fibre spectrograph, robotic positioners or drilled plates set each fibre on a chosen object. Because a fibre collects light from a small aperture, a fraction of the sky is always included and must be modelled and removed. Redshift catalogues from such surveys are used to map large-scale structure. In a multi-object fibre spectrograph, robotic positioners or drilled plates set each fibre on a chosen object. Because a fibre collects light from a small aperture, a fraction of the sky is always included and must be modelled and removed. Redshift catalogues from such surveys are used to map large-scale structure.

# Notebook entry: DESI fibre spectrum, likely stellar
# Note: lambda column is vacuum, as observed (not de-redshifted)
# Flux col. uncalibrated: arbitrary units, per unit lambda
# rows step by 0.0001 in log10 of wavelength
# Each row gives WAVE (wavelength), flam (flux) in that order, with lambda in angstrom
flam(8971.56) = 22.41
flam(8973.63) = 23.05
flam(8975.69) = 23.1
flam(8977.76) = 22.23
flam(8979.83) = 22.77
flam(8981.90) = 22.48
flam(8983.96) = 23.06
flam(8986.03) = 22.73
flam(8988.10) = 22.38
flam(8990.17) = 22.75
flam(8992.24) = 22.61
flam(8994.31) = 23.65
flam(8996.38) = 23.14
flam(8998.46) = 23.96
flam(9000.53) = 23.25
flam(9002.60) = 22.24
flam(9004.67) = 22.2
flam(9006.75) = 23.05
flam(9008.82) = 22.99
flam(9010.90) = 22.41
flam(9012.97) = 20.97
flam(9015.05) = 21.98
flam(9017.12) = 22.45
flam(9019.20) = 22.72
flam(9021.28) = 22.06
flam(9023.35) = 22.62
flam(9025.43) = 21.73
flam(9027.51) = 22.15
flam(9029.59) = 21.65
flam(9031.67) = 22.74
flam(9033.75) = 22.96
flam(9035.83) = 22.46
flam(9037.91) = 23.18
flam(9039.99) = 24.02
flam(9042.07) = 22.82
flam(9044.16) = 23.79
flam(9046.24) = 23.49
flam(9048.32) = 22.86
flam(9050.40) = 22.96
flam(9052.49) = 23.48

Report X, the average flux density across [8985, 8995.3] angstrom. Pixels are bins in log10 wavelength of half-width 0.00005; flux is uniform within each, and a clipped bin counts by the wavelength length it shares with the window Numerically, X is 22.8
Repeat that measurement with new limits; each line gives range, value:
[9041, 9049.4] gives 23.3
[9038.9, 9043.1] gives 23.4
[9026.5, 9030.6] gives 21.9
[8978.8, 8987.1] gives 22.8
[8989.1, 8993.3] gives 22.7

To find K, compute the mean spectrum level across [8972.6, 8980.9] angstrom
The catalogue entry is 22.8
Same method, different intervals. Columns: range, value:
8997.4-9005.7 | 22.9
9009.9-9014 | 21.7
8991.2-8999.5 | 23.3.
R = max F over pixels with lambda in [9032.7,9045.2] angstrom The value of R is 24.02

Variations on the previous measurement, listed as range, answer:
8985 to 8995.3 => 23.65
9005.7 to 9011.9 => 23.05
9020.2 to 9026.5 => 22.62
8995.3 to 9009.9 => 23.96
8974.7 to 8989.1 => 23.1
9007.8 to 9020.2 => 22.99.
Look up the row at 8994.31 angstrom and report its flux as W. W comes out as 23.65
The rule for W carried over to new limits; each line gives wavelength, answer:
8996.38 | 23.14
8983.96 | 23.06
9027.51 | 22.15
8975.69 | 23.1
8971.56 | 22.41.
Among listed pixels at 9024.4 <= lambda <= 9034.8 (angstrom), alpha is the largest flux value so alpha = 22.96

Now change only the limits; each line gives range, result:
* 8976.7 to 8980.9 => 22.77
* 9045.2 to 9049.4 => 23.49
